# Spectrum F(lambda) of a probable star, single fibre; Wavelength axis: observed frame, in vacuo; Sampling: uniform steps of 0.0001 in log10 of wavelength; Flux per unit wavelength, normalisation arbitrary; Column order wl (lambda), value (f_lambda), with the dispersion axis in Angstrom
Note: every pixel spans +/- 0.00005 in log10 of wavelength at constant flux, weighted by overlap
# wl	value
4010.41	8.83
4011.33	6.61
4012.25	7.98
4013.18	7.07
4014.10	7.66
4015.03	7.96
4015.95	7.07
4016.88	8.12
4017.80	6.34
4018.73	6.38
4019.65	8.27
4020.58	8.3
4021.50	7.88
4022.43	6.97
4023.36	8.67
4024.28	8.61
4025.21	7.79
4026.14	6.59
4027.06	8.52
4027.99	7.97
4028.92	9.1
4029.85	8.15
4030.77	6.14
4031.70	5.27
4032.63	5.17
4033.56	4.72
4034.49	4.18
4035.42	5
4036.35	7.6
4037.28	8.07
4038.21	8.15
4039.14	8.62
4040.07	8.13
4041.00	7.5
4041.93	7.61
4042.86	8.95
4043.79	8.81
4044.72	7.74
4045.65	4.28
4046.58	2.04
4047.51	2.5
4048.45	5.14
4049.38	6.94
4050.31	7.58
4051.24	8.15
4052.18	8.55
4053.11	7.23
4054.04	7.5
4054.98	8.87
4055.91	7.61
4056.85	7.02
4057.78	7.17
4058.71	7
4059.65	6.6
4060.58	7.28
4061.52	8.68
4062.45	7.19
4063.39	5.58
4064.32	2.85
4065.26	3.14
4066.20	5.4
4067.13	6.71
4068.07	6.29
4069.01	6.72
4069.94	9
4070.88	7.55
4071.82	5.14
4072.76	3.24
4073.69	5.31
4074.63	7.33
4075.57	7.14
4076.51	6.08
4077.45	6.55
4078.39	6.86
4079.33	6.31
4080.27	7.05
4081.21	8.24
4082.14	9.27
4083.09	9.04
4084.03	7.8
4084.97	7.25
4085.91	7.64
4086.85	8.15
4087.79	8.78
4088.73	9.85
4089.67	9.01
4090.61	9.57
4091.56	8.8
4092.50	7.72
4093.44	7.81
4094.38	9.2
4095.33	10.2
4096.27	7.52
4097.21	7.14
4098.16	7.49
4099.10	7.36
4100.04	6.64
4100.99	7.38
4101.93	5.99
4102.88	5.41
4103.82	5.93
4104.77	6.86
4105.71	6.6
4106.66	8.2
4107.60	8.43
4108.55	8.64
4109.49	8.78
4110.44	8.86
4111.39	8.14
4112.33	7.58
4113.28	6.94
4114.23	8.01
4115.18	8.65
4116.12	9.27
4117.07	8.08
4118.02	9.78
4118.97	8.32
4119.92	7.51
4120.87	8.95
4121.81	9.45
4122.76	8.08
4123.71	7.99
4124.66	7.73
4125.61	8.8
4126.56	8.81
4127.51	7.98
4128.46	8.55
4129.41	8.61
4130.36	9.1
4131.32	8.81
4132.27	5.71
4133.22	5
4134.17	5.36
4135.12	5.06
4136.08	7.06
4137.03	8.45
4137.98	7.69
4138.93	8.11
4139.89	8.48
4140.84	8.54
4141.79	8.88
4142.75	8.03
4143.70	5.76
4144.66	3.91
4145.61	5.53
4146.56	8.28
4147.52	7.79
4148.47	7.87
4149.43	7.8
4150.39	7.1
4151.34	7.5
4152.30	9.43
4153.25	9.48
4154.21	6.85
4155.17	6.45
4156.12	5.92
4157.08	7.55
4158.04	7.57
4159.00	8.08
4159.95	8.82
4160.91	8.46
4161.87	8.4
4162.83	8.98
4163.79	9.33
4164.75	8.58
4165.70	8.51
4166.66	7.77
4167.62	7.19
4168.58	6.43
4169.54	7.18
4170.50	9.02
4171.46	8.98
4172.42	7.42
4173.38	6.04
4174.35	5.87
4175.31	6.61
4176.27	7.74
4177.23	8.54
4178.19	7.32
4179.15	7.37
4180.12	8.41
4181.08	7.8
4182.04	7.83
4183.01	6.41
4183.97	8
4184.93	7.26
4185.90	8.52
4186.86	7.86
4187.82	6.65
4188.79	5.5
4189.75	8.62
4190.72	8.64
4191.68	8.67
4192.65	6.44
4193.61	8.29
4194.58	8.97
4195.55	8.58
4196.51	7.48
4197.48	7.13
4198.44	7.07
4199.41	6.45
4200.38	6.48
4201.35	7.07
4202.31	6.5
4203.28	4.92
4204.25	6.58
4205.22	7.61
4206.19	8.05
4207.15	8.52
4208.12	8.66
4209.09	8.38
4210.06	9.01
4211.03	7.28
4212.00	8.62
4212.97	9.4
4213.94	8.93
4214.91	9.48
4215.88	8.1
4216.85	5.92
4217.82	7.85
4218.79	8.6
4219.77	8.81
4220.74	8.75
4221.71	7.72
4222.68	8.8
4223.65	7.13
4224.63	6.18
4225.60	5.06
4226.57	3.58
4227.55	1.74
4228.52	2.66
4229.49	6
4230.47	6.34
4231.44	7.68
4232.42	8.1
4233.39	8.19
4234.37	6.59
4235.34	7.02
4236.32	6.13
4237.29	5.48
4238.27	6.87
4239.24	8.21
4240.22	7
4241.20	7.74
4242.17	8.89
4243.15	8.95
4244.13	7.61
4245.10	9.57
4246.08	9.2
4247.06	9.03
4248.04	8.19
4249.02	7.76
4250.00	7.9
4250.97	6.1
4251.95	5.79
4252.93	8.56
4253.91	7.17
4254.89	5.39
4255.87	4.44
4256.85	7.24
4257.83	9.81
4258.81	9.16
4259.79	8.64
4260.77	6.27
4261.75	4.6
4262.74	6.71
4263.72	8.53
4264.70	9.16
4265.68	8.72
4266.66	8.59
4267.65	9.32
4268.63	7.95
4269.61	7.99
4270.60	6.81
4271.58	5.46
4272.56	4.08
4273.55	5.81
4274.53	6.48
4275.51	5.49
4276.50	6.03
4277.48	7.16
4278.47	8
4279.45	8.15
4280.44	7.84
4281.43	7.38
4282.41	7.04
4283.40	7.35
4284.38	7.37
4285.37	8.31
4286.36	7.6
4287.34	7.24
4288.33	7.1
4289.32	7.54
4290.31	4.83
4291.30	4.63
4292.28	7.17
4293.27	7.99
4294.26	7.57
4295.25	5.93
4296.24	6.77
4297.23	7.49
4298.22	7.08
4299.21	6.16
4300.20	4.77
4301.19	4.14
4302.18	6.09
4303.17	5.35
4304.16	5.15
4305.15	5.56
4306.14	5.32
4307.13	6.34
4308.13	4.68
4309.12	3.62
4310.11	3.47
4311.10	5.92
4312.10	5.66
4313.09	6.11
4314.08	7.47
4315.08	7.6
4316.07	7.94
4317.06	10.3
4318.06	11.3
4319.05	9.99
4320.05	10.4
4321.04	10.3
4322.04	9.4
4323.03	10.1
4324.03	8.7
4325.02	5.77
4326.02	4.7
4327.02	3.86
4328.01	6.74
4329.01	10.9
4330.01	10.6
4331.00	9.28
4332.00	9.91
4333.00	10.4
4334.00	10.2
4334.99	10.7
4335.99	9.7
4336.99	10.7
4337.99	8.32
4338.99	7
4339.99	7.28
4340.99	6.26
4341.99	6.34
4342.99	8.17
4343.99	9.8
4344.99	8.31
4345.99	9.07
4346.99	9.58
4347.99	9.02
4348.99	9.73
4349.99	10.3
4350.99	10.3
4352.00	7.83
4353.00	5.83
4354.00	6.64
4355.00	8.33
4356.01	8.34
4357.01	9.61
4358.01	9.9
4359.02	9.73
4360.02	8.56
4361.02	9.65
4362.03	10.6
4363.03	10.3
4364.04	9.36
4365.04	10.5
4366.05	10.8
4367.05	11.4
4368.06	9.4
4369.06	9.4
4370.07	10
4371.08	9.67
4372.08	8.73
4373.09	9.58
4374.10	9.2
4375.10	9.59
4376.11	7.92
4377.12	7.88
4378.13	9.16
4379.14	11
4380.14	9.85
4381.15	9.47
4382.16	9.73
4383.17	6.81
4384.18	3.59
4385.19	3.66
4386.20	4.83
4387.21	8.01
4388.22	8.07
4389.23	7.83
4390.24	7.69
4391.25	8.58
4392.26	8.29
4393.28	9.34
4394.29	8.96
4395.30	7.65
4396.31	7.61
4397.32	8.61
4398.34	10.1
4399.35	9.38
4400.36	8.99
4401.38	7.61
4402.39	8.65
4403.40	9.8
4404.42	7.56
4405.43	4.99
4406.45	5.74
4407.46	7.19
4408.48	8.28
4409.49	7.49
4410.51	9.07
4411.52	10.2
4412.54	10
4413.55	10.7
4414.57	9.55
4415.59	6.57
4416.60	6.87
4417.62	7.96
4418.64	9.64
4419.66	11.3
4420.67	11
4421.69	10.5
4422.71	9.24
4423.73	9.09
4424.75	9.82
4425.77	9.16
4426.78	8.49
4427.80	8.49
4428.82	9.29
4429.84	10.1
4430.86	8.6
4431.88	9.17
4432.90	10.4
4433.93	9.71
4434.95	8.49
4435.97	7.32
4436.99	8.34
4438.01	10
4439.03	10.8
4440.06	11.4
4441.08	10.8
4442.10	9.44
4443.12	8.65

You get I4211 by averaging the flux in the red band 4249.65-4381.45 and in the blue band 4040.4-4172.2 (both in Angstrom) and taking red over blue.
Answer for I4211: 1.05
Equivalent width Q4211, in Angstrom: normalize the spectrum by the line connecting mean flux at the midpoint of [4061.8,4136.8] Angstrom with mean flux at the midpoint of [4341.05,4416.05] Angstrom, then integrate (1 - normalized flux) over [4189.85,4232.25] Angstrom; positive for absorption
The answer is 3.3 Angstrom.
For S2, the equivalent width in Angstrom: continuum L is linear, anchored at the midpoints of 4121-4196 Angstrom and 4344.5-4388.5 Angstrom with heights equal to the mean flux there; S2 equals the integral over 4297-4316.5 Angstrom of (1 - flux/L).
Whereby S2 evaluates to 6.3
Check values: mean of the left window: 7.7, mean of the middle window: 5.77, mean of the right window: 8.85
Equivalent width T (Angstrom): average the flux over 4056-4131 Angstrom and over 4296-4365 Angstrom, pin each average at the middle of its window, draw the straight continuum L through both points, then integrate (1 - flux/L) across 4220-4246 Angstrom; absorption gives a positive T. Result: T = 3.1 Angstrom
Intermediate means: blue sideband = 7.56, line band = 6.9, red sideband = 8.01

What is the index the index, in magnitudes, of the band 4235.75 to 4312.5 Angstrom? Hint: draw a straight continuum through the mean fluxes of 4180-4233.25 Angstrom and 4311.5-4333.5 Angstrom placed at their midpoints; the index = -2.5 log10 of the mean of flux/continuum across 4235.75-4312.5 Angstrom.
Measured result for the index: 0.16 mag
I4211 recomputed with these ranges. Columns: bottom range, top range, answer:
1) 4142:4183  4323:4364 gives 1.14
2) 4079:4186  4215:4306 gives 0.90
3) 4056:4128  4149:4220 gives 1.03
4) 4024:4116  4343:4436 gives 1.22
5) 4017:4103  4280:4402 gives 1.13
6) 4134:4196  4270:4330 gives 0.90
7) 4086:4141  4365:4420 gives 1.07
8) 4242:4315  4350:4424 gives 1.26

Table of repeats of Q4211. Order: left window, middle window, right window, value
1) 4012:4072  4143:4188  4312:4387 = 0.57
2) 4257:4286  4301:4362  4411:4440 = 0.92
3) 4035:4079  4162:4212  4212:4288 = -3.79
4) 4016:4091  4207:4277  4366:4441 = 5.76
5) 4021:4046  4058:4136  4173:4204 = -1.77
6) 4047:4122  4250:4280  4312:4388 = 4.23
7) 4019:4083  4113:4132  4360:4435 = -3.06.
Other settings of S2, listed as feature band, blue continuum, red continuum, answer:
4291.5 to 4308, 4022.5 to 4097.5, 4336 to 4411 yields 4.22 Angstrom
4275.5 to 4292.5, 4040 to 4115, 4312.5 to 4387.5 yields 2.70 Angstrom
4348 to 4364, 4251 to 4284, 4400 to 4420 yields -2.28 Angstrom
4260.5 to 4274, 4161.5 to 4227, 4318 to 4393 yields 1.64 Angstrom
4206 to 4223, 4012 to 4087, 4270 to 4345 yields -2.85 Angstrom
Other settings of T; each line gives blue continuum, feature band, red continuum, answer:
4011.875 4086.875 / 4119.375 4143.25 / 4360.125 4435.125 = -1.5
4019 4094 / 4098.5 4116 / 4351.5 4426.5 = -0.3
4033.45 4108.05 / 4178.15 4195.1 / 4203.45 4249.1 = -0.8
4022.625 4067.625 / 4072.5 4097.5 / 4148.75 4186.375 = -2.2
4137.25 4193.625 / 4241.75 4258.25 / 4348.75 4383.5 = 1.2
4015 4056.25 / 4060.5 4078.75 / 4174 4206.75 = 2.6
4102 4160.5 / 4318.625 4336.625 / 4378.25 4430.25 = -1.6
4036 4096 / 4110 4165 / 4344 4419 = -2.3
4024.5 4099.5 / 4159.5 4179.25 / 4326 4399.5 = -0.4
